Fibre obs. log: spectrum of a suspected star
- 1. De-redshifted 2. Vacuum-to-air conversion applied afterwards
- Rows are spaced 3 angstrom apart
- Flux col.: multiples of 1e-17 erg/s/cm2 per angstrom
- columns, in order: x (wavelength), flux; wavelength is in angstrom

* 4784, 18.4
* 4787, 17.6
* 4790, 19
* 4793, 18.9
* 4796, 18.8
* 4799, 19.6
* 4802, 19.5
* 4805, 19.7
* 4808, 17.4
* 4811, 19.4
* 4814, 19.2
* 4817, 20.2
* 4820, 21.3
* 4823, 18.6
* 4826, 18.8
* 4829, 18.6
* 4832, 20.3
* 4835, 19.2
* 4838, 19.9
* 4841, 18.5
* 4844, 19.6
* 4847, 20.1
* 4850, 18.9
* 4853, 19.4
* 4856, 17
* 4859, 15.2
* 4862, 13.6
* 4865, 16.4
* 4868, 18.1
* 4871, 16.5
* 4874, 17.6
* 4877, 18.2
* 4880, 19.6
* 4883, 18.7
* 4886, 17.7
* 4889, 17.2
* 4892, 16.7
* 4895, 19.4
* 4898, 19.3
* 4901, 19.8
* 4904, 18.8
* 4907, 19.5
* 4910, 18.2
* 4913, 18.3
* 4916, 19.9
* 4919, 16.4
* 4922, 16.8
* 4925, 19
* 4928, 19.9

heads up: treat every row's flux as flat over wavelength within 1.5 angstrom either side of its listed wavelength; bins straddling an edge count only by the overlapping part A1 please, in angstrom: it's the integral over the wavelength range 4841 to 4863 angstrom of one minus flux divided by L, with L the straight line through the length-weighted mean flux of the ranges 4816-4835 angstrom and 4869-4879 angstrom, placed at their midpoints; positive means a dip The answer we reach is 0.80 angstrom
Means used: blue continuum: 19.6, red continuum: 17.6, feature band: 17.8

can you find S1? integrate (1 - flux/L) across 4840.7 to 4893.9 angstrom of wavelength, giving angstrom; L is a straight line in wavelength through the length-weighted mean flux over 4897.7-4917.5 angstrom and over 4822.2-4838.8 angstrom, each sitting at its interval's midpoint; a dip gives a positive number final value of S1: 4.0 angstrom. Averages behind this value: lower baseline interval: 19.2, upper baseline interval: 19.1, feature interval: 17.7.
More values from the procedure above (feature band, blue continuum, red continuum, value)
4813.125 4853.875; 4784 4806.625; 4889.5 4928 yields -1.4 angstrom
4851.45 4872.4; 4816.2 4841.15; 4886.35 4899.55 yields 2.4 angstrom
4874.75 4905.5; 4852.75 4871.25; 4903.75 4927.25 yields -1.9 angstrom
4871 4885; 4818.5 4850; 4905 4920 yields 0.5 angstrom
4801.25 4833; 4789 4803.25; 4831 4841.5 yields 0.0 angstrom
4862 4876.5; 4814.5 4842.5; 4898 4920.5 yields 1.7 angstrom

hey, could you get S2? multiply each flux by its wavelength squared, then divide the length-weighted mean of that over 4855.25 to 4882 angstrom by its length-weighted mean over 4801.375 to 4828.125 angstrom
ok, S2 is 0.90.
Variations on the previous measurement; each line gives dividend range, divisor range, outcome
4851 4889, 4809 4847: 0.91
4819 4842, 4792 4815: 1.03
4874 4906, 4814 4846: 0.97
